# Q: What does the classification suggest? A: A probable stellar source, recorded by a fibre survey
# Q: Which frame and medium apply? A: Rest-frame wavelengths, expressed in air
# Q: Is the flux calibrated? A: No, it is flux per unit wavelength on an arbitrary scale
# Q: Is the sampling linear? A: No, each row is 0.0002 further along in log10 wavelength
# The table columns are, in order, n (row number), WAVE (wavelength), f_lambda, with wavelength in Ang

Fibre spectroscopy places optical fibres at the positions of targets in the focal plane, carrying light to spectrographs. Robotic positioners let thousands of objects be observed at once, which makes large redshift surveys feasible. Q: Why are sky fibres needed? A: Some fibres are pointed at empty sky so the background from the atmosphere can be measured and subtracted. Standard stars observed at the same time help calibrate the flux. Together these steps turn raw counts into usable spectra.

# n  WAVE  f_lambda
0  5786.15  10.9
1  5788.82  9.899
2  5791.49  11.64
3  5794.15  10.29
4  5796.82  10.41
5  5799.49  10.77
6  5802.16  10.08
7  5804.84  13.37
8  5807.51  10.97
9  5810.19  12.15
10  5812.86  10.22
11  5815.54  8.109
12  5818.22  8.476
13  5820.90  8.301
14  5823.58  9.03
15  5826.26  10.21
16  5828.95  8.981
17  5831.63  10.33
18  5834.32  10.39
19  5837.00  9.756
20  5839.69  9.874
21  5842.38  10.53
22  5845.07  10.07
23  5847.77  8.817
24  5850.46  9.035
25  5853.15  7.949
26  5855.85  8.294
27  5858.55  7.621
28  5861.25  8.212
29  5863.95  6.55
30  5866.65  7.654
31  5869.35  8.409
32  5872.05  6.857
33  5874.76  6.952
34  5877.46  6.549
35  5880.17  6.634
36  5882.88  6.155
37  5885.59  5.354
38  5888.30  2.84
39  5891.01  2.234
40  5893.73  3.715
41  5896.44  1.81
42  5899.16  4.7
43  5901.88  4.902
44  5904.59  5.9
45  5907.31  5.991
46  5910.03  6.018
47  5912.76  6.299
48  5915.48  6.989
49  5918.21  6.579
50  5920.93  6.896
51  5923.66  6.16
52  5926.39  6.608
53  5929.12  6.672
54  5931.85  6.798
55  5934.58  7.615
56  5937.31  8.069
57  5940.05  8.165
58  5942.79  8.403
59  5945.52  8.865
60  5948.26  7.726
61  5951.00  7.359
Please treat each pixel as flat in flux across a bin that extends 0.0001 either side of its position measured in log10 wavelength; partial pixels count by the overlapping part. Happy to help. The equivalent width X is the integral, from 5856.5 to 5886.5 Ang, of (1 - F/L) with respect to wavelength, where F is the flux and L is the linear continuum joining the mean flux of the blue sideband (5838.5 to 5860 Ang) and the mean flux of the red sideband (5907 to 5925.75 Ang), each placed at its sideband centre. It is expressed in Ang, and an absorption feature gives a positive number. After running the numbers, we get 4.15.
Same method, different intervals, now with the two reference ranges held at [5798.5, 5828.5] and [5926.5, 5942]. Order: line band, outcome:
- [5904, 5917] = 2.8 Ang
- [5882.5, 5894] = 6.2 Ang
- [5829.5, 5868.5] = 1.7 Ang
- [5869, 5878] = 1.7 Ang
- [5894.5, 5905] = 5.2 Ang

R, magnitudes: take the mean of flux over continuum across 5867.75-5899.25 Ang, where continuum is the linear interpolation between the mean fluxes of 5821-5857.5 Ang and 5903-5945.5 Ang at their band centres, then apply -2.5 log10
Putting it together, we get 0.49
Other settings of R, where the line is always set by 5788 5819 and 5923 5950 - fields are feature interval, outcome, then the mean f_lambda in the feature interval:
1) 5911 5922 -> 0.199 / 6.66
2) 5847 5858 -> 0.124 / 8.44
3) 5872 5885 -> 0.333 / 6.53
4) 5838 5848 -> -0.027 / 9.92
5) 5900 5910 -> 0.419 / 5.61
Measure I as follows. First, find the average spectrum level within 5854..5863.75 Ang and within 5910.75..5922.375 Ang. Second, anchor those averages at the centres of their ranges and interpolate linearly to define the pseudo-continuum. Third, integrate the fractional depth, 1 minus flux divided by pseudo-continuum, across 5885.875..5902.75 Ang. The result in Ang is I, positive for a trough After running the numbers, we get 8.7 Ang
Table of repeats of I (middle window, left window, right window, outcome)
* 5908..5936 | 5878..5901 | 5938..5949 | 0.1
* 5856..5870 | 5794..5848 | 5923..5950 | 2.2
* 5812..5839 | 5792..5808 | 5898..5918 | 1.1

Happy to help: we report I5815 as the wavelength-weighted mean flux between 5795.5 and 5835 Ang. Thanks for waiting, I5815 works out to 10.1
